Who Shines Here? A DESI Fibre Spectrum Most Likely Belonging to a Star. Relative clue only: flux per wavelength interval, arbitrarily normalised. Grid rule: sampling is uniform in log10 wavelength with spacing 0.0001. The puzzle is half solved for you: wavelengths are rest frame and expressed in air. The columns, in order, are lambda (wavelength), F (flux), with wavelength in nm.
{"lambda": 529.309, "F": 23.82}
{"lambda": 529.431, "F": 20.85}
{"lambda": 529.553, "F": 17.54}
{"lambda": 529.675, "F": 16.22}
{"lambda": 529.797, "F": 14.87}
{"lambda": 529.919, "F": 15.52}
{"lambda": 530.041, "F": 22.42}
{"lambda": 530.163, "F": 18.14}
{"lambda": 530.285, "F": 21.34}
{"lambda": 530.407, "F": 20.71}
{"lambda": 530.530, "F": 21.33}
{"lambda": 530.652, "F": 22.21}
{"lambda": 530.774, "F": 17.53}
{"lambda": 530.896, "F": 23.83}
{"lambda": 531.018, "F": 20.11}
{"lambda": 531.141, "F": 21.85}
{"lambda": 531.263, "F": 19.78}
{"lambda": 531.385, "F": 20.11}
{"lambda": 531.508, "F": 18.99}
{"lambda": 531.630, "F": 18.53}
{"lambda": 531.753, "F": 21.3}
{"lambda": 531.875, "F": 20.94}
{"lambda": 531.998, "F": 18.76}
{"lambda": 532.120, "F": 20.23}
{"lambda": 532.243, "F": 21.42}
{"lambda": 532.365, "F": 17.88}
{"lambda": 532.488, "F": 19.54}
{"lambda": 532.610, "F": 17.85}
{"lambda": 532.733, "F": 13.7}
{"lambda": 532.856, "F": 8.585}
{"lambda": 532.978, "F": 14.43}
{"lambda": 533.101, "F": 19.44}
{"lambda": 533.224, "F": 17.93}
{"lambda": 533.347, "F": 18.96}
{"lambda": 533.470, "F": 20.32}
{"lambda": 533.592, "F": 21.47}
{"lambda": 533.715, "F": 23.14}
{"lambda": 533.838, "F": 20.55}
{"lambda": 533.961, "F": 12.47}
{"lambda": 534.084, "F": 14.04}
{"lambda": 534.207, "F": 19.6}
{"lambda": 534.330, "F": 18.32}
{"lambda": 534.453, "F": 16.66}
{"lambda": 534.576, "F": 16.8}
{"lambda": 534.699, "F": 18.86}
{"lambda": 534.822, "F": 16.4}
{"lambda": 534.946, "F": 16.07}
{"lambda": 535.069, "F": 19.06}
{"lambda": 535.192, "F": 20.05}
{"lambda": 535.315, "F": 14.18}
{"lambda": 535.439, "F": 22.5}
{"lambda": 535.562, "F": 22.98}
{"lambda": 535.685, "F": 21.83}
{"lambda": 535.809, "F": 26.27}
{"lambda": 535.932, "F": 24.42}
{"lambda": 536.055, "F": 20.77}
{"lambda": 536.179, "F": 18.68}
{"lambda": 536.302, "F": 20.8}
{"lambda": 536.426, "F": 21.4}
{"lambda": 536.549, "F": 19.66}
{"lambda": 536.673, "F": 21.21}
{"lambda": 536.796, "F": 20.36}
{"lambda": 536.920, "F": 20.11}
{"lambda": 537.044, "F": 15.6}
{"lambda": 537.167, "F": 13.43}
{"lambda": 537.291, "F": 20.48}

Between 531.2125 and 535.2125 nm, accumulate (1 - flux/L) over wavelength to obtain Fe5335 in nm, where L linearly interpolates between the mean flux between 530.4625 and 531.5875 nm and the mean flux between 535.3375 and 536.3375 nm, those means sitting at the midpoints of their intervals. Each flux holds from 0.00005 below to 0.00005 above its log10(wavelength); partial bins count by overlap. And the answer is 0.56 nm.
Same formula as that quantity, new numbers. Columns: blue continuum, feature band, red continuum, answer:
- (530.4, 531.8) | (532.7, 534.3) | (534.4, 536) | 0.213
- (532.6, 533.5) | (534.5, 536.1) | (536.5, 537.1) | -0.161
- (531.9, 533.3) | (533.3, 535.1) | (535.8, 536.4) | 0.108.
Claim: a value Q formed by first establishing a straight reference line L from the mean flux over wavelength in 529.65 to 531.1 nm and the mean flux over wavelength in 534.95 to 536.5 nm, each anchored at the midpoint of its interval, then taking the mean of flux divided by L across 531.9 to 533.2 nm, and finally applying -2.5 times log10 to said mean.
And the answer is 0.16 mag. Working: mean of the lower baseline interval 19.6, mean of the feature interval 17.3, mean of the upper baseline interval 20.9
